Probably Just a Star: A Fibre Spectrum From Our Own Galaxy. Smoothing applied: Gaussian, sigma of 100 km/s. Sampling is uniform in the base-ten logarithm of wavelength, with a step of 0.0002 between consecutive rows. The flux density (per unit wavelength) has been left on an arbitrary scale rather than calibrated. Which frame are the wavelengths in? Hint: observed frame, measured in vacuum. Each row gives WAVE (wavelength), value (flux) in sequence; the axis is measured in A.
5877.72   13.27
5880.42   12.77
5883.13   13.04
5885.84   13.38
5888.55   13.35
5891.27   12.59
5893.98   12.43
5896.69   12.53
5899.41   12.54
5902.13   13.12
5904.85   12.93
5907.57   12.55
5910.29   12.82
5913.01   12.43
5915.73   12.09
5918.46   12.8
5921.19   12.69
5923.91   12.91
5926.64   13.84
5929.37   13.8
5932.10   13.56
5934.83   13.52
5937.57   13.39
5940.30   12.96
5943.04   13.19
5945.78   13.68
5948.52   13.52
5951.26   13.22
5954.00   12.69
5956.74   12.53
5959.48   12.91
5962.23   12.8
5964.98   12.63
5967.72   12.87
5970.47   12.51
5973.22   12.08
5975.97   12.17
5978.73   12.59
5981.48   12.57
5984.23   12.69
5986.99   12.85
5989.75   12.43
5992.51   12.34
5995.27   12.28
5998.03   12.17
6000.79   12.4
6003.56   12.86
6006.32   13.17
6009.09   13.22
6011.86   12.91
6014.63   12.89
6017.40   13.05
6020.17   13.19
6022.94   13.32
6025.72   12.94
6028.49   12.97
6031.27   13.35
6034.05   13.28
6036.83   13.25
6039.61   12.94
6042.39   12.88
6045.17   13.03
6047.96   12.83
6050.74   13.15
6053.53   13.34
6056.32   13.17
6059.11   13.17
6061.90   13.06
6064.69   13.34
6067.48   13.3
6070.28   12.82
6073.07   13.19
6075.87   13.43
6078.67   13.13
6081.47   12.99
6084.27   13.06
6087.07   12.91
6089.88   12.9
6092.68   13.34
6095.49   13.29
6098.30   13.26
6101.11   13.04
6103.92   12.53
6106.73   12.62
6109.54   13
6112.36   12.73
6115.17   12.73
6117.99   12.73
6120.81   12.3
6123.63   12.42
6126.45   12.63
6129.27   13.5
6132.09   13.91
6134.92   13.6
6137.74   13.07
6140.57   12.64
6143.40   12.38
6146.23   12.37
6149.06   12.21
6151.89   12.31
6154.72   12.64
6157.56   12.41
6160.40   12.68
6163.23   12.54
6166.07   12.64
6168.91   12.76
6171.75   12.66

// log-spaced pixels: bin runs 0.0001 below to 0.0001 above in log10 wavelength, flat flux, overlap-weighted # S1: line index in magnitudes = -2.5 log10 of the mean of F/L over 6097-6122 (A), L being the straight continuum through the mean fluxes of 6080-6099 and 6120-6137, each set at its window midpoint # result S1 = 0.03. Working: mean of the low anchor 13.1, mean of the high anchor 13.1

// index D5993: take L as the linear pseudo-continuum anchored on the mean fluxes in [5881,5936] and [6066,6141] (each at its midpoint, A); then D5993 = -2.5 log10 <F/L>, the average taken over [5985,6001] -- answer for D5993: 0.047 mag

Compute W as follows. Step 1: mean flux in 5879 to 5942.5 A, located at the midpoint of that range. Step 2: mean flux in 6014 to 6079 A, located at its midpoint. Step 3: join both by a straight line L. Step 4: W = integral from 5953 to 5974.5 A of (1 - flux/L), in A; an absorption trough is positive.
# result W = 0.66 A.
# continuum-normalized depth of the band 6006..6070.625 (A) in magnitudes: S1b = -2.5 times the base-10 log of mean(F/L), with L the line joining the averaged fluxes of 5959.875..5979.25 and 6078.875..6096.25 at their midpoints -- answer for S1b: -0.022 mag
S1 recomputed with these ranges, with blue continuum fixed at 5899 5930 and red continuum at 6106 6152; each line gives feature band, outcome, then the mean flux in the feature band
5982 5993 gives 0.021 mag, 12.6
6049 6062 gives -0.031 mag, 13.2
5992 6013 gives 0.013 mag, 12.7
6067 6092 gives -0.023 mag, 13.1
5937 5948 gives -0.038 mag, 13.3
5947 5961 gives -0.011 mag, 13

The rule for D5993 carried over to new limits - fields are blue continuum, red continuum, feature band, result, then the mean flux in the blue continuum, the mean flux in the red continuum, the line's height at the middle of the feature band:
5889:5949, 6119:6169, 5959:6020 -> 0.021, 13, 12.7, 12.9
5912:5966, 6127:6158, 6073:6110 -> -0.013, 13.1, 12.8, 12.9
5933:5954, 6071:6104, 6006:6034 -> 0.008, 13.3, 13.1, 13.2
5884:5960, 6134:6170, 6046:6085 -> -0.032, 13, 12.6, 12.8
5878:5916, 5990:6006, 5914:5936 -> -0.037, 12.8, 12.5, 12.7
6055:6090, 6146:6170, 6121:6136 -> -0.034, 13.1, 12.5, 12.7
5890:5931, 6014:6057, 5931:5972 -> -0.013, 12.8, 13.1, 12.9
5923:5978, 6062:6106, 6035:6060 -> -0.001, 13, 13.1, 13.1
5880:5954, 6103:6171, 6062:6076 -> -0.031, 13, 12.7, 12.8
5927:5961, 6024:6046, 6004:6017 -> 0.008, 13.3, 13.1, 13.1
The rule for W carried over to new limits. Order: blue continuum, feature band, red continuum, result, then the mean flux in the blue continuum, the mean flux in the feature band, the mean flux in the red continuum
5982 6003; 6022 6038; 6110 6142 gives -0.7 A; 12.5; 13.2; 12.9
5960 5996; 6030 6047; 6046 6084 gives -0.2 A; 12.5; 13.1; 13.1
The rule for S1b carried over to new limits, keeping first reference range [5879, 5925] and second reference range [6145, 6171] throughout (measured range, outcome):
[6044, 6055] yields -0.04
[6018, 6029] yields -0.04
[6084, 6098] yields -0.04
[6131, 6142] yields -0.06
